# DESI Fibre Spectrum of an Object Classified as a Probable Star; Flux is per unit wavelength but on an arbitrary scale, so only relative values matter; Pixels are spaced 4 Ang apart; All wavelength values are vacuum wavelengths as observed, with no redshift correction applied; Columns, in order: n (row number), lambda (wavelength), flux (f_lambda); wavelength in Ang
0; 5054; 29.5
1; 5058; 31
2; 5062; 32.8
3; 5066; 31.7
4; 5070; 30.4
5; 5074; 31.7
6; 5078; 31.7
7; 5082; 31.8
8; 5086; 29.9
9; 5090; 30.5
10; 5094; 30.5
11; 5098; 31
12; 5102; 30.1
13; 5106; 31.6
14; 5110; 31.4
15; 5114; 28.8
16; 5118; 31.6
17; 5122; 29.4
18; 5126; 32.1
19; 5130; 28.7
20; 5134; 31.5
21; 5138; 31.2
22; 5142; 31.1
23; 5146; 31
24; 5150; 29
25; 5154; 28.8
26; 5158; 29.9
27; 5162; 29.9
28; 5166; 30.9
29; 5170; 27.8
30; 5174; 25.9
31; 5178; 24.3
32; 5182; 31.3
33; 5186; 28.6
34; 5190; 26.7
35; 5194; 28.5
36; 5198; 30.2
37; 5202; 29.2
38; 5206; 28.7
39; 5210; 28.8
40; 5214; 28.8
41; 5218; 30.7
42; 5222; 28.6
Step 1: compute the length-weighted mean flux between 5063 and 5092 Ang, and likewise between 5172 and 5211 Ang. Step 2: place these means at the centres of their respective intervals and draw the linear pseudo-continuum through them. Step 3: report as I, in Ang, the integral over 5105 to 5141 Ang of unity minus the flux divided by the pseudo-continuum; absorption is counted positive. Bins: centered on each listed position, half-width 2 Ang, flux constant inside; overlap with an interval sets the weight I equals -0.9 Ang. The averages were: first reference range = 31.2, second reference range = 28.2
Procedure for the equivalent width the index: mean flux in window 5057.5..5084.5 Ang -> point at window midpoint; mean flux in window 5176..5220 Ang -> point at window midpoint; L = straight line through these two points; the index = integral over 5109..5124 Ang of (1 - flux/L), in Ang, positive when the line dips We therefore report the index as 0.16 Ang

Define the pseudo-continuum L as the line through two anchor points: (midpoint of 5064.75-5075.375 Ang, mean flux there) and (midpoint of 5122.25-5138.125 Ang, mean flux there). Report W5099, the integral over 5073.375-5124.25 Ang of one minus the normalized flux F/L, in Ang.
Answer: 0.3 Ang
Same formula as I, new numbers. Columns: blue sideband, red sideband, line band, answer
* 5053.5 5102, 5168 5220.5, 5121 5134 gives -0.2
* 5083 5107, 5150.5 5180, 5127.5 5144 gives -0.8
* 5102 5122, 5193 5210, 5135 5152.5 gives -0.3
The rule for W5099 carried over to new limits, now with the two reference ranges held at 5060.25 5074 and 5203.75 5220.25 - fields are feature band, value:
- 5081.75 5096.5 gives 0.3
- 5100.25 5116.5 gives 0.2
